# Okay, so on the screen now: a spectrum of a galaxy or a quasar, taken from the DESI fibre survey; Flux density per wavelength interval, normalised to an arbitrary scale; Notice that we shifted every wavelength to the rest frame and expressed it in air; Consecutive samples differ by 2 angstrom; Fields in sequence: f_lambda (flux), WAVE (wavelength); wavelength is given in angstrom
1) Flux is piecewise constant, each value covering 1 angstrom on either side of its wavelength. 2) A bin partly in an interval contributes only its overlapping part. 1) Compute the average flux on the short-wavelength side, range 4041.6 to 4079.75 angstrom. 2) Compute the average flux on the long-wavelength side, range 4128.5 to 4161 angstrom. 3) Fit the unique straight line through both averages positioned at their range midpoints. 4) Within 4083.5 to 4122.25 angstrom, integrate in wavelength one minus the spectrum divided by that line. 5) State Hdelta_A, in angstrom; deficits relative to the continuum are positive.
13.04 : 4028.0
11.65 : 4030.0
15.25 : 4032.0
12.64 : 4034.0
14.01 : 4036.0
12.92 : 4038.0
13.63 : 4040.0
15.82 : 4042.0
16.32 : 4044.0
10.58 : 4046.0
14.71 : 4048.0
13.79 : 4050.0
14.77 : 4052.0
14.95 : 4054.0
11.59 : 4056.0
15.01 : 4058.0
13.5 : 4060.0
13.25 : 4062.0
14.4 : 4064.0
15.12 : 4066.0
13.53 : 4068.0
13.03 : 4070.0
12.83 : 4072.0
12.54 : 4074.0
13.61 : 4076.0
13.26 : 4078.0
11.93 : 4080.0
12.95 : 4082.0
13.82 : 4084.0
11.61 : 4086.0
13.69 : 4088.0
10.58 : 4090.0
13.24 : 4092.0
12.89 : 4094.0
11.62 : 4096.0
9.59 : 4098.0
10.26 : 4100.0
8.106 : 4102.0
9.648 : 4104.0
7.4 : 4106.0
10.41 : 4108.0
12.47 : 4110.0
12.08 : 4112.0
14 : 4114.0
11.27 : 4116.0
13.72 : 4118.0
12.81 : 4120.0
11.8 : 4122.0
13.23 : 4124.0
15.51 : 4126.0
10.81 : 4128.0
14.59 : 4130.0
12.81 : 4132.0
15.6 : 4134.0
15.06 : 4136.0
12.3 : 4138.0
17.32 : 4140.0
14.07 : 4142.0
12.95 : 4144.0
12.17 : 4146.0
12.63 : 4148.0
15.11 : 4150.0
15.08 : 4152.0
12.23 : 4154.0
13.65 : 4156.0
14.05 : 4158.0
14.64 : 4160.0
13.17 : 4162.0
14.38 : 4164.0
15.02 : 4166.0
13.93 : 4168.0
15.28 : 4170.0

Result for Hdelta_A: 6.55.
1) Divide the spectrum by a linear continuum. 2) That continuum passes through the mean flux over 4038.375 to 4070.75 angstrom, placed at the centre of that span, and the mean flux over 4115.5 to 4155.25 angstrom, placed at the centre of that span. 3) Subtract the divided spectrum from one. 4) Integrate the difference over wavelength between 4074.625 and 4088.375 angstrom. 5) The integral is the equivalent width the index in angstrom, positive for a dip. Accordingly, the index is 0.9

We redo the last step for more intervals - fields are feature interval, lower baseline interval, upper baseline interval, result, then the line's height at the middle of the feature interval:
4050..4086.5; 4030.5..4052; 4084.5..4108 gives -3.1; 12.4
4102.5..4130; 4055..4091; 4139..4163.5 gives 3.3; 13.6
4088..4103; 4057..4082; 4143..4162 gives 2.7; 13.5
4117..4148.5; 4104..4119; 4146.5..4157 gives -2.4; 12.6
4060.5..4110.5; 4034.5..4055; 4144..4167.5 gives 6.9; 14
